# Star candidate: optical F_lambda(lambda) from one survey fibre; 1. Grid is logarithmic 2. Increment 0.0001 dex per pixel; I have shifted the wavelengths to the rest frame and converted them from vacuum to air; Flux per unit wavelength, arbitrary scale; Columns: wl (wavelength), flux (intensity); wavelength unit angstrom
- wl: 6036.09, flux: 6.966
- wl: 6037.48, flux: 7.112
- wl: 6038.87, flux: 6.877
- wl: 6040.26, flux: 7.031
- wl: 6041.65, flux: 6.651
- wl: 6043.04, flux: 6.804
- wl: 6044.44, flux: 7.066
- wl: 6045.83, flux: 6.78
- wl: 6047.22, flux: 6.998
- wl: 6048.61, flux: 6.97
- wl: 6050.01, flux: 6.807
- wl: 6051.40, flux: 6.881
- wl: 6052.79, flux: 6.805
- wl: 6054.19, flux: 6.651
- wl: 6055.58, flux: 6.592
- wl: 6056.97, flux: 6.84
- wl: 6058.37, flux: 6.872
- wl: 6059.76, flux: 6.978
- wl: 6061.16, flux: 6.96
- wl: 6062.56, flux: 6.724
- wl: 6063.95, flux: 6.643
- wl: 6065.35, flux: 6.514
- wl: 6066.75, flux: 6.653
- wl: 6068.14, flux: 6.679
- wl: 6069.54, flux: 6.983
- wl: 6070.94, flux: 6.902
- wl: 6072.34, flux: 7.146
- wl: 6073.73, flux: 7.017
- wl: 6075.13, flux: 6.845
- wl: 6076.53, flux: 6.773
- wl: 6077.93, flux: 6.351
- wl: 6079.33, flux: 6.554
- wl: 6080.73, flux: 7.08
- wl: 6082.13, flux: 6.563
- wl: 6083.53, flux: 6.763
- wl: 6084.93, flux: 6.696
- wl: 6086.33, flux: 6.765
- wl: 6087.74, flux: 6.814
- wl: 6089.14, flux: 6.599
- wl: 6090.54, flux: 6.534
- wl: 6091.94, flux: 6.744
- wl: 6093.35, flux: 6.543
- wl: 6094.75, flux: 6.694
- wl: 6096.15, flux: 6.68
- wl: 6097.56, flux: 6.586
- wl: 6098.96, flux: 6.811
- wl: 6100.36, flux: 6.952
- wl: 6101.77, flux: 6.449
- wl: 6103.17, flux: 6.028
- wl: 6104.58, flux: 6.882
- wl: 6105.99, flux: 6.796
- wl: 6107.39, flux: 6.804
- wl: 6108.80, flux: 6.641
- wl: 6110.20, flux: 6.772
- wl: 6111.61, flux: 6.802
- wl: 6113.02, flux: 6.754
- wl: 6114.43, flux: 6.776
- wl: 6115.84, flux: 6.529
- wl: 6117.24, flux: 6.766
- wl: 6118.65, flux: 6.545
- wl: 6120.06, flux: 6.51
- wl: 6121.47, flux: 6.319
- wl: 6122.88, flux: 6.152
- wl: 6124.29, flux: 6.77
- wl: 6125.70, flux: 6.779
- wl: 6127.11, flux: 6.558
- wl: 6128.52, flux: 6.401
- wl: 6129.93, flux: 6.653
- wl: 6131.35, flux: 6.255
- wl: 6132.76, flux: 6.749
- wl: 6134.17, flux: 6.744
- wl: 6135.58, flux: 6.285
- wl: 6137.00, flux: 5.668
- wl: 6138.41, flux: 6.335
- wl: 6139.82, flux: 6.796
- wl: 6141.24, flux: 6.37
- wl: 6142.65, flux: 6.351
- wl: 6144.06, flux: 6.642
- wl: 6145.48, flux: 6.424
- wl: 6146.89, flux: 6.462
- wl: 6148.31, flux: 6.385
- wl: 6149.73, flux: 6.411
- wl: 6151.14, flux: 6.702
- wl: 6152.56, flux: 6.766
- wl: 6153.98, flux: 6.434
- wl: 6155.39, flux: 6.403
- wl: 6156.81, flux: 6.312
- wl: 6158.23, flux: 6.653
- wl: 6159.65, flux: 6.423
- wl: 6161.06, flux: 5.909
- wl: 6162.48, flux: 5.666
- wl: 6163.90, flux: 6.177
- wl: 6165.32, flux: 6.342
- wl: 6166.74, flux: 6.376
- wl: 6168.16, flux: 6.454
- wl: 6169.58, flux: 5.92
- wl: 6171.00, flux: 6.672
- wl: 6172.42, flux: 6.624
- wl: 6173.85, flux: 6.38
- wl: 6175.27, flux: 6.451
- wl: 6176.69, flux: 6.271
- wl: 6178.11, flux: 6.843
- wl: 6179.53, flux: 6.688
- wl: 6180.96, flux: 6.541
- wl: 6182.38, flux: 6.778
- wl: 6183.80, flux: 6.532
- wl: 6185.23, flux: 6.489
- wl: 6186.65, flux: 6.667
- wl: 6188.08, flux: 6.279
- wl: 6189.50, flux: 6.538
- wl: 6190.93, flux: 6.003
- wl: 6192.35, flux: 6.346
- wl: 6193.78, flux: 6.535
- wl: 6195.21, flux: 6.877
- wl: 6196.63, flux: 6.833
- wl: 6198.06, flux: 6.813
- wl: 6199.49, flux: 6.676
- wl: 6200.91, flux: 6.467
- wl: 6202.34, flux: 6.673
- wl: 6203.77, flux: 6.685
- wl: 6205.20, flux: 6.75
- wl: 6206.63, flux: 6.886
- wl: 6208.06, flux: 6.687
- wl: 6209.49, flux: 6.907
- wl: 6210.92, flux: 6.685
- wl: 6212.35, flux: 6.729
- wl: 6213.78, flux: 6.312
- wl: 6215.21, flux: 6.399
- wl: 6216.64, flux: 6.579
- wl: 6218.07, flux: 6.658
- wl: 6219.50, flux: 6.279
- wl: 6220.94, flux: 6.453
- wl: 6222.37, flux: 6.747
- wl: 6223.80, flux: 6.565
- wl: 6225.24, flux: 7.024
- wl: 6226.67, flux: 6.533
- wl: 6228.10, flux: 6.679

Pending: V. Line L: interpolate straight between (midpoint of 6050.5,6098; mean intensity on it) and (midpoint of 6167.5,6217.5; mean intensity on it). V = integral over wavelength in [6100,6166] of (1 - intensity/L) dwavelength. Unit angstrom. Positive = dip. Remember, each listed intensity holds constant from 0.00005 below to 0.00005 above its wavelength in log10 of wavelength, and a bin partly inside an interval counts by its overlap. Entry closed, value 1.7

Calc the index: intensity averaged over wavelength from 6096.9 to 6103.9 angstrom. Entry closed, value 6.57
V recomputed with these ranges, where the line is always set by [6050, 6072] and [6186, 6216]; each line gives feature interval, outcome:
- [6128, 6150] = 0.83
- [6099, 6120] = 0.14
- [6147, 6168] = 0.95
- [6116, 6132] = 0.44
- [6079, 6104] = 0.32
